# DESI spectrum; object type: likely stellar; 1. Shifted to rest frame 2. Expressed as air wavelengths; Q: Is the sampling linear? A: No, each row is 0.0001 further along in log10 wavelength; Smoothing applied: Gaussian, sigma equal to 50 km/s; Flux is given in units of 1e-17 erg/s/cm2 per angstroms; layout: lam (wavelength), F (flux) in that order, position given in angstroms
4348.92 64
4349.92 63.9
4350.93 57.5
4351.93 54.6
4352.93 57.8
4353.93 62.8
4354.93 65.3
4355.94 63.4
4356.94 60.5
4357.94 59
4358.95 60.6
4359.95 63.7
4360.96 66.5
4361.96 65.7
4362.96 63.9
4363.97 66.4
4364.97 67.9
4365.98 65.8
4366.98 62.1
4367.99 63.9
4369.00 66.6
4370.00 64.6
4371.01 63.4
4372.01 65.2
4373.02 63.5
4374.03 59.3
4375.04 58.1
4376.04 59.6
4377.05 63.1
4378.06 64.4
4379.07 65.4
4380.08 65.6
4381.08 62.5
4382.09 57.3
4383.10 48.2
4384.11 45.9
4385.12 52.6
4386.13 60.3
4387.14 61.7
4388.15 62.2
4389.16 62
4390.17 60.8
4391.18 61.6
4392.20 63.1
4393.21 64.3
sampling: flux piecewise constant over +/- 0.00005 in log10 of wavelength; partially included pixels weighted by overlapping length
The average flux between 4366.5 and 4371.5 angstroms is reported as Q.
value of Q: 64.1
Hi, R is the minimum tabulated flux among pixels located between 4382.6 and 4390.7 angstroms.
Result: 45.9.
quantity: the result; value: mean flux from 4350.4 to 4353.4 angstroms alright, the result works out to 56.6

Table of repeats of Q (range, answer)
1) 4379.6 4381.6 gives 64.2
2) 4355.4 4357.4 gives 61.9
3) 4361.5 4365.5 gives 66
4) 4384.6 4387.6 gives 58.1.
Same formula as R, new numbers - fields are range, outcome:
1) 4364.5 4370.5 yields 62.1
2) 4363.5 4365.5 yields 66.4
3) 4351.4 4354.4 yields 54.6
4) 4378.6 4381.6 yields 62.5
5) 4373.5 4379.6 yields 58.1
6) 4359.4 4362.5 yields 63.7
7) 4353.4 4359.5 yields 59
